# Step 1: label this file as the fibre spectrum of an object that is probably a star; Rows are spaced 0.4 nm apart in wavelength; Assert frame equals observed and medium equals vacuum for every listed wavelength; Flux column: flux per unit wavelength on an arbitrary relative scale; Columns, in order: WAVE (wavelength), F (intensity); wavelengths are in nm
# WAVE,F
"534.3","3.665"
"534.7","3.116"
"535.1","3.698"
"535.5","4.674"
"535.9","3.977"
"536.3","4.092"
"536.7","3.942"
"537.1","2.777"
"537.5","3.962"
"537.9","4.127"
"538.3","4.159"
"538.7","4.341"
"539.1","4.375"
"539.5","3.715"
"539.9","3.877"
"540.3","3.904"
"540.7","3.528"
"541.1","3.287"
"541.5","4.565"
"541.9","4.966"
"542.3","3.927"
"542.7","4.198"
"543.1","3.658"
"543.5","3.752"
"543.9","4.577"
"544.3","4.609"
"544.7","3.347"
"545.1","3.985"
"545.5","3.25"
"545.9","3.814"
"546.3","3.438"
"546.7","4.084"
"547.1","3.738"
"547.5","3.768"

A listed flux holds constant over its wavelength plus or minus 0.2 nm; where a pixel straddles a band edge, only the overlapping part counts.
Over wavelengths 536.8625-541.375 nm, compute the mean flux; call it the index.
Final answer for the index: 3.84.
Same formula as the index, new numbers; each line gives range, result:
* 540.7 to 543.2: 4.07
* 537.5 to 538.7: 4.15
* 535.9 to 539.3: 3.97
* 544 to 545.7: 3.84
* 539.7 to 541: 3.73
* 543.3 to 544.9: 4.07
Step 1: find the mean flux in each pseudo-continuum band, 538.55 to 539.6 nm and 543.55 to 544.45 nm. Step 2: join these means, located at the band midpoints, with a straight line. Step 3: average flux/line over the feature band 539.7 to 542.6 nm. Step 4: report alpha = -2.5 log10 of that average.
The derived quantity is 0.07 mag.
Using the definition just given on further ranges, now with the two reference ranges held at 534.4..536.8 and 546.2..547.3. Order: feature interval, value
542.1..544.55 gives -0.078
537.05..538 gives 0.052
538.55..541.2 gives -0.004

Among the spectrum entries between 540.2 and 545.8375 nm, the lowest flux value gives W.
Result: 3.25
